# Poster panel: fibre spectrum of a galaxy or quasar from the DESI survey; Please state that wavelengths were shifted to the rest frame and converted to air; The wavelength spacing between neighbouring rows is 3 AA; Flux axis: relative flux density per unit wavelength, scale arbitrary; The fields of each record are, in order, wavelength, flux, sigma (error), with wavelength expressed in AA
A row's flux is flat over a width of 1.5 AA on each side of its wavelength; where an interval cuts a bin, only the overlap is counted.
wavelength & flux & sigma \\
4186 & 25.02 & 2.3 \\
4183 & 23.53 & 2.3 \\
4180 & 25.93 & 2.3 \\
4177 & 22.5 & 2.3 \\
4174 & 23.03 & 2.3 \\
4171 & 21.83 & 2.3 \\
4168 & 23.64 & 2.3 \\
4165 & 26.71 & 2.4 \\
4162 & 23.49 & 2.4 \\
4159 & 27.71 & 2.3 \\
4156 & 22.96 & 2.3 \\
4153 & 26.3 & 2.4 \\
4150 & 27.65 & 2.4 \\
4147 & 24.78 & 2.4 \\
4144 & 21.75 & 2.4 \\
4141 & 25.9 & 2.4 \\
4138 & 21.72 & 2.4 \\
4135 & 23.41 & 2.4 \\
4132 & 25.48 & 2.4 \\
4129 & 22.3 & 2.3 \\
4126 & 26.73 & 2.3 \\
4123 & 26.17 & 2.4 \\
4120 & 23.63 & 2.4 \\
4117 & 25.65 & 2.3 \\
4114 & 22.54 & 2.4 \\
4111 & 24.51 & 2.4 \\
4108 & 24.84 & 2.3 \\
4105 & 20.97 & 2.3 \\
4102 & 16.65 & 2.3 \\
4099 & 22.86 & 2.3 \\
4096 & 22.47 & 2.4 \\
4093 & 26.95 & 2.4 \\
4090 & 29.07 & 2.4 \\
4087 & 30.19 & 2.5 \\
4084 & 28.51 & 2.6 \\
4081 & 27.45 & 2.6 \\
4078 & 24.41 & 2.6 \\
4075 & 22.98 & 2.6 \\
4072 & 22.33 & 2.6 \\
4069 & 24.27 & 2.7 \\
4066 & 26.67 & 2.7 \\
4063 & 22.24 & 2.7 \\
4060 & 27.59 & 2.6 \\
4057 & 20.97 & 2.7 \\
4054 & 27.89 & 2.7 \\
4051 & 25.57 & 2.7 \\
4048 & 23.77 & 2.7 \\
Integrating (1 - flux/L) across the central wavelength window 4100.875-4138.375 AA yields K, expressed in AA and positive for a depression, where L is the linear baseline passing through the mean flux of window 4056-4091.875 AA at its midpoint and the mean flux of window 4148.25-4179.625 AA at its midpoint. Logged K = 2.3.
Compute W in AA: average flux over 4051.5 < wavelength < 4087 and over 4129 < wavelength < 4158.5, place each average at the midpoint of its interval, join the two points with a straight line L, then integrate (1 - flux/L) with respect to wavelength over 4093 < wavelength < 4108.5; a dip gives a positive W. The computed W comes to 1.90 AA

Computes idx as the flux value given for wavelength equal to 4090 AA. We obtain 29.07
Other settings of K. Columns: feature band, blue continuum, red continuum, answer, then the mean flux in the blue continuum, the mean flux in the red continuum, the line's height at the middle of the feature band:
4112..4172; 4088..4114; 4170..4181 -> -2.9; 23.6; 23.3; 23.4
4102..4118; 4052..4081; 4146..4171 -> 1.2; 24.6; 25.2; 24.9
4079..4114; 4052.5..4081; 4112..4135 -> -0.4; 24.5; 24.6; 24.5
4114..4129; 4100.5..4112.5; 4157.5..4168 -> -1.4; 21.7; 25.6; 22.8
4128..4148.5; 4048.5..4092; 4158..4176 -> 0.9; 25.7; 24.3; 24.7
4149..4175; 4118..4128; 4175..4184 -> -0.4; 25.4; 24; 24.4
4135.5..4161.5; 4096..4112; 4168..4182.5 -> -2.2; 21.9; 23.4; 22.8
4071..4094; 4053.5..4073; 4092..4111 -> -3.1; 24.5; 22.5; 23.5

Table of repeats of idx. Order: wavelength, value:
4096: 22.47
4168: 23.64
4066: 26.67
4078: 24.41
